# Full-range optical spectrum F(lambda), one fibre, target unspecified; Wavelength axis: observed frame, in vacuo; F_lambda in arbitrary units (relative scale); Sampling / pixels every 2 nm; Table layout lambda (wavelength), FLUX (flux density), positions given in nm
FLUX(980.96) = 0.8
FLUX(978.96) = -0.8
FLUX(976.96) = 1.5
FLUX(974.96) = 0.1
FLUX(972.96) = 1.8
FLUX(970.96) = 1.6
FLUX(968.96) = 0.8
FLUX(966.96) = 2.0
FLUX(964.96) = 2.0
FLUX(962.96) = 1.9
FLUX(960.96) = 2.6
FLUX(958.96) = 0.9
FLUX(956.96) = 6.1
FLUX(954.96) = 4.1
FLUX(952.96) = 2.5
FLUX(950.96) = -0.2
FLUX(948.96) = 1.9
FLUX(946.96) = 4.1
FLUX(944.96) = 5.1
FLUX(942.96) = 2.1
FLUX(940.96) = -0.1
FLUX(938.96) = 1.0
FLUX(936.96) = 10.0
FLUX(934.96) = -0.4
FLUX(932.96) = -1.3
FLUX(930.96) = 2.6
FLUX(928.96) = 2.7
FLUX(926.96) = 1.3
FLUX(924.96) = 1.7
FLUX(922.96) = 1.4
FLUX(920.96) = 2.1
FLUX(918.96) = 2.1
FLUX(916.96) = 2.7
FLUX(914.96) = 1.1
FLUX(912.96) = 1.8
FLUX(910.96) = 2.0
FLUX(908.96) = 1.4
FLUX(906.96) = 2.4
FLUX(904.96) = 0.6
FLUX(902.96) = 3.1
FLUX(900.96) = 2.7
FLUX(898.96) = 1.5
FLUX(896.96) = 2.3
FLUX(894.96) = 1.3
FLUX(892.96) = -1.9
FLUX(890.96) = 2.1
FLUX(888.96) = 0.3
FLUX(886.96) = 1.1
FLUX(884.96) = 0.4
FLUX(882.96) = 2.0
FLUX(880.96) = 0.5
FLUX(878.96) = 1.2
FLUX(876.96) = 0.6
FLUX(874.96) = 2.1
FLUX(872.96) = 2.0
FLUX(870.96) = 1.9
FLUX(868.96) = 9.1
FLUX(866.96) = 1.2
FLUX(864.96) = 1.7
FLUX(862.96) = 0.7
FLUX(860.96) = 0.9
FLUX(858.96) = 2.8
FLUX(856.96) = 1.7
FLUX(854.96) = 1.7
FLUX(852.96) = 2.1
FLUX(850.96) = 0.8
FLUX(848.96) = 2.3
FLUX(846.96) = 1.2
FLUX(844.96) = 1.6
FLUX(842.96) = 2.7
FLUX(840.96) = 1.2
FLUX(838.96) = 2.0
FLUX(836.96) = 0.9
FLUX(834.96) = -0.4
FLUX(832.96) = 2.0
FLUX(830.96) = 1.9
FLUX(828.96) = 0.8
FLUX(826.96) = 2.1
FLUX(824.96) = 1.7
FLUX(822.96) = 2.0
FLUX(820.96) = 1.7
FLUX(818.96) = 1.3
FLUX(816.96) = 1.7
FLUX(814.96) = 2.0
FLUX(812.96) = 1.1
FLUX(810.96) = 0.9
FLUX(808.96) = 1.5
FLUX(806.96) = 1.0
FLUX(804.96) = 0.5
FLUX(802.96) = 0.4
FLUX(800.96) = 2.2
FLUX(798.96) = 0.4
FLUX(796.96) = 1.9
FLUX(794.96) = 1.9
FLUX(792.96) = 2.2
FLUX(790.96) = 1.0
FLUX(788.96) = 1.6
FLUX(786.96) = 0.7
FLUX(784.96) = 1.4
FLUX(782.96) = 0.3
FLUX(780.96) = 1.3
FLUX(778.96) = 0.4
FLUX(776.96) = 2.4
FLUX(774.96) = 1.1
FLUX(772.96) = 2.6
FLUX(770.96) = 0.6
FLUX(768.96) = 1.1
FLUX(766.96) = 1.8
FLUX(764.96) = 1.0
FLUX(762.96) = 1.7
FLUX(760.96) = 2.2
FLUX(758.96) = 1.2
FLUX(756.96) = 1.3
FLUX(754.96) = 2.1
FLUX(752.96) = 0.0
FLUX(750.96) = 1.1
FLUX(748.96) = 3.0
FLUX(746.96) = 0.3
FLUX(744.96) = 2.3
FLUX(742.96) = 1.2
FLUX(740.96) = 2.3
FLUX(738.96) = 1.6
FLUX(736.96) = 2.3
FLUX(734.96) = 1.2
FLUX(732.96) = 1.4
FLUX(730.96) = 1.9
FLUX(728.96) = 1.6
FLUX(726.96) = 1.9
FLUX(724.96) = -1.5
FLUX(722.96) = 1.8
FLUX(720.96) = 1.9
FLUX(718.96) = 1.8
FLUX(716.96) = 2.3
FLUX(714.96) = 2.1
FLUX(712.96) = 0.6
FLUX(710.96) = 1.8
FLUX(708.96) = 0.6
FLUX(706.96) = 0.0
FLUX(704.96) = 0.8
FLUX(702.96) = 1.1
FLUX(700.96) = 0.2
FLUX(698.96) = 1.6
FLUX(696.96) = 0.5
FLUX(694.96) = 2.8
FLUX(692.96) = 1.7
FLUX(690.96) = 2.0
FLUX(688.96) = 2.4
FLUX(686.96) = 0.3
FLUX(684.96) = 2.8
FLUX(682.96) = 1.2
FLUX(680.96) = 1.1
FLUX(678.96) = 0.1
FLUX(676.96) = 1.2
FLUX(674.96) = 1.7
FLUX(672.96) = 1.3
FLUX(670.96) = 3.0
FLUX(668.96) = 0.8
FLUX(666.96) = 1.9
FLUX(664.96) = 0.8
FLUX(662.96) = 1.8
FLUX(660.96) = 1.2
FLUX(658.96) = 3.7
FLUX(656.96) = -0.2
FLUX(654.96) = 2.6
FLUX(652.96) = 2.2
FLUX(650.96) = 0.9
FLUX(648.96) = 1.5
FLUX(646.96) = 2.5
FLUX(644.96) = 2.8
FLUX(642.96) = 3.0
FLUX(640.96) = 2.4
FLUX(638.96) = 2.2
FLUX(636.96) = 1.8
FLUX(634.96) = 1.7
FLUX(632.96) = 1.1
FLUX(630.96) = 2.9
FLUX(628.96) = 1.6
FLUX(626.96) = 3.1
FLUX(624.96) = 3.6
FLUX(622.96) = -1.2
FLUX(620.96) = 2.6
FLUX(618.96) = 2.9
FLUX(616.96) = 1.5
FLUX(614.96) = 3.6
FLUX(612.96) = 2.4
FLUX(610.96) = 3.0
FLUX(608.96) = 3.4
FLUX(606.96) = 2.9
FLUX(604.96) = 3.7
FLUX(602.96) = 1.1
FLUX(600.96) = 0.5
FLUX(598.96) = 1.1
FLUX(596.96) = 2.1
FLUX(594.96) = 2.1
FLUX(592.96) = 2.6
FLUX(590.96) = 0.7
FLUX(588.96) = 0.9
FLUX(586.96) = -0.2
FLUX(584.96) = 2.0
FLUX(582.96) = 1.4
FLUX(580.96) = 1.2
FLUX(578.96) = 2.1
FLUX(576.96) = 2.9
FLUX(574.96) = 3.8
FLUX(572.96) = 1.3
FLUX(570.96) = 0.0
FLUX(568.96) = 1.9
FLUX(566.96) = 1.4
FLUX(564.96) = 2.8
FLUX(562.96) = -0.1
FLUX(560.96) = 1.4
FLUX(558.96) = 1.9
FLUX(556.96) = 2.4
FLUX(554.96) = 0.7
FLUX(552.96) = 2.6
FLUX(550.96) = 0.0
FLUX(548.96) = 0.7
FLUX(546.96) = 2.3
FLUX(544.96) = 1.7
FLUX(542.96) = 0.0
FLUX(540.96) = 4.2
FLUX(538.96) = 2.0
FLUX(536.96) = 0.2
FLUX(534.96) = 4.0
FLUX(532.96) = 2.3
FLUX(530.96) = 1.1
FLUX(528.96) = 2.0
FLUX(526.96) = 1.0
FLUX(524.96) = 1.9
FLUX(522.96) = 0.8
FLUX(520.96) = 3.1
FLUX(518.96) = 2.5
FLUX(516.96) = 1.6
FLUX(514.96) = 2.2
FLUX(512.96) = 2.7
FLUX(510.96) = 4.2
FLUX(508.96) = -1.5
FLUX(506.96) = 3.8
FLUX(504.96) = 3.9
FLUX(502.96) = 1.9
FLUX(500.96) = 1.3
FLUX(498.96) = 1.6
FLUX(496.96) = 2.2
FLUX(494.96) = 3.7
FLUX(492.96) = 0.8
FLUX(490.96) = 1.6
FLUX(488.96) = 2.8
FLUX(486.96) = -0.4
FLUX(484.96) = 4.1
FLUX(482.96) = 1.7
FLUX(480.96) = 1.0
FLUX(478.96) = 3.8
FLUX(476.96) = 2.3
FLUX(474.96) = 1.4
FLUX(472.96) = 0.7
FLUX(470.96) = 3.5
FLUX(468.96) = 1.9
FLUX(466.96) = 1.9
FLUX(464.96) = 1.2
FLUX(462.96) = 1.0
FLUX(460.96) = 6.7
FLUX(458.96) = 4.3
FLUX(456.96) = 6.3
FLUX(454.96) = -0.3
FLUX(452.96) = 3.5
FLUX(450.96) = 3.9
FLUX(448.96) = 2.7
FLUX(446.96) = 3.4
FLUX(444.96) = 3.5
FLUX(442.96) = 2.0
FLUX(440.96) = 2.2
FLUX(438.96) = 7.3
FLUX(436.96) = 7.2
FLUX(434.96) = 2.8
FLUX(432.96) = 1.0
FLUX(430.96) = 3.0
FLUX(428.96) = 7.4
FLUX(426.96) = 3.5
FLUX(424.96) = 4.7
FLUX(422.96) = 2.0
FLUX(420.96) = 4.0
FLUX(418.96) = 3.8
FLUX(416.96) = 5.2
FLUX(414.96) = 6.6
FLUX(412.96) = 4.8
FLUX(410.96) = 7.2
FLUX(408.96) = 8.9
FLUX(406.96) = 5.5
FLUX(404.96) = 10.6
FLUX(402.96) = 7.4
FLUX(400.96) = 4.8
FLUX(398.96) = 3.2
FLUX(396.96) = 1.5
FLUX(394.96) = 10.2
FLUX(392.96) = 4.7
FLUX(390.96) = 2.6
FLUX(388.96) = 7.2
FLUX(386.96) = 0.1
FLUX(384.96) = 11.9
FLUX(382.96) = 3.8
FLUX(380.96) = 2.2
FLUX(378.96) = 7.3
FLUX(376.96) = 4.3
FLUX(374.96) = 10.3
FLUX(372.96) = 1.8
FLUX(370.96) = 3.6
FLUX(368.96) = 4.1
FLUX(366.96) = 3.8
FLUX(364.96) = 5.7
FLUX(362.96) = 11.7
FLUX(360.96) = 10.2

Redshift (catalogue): 1.331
